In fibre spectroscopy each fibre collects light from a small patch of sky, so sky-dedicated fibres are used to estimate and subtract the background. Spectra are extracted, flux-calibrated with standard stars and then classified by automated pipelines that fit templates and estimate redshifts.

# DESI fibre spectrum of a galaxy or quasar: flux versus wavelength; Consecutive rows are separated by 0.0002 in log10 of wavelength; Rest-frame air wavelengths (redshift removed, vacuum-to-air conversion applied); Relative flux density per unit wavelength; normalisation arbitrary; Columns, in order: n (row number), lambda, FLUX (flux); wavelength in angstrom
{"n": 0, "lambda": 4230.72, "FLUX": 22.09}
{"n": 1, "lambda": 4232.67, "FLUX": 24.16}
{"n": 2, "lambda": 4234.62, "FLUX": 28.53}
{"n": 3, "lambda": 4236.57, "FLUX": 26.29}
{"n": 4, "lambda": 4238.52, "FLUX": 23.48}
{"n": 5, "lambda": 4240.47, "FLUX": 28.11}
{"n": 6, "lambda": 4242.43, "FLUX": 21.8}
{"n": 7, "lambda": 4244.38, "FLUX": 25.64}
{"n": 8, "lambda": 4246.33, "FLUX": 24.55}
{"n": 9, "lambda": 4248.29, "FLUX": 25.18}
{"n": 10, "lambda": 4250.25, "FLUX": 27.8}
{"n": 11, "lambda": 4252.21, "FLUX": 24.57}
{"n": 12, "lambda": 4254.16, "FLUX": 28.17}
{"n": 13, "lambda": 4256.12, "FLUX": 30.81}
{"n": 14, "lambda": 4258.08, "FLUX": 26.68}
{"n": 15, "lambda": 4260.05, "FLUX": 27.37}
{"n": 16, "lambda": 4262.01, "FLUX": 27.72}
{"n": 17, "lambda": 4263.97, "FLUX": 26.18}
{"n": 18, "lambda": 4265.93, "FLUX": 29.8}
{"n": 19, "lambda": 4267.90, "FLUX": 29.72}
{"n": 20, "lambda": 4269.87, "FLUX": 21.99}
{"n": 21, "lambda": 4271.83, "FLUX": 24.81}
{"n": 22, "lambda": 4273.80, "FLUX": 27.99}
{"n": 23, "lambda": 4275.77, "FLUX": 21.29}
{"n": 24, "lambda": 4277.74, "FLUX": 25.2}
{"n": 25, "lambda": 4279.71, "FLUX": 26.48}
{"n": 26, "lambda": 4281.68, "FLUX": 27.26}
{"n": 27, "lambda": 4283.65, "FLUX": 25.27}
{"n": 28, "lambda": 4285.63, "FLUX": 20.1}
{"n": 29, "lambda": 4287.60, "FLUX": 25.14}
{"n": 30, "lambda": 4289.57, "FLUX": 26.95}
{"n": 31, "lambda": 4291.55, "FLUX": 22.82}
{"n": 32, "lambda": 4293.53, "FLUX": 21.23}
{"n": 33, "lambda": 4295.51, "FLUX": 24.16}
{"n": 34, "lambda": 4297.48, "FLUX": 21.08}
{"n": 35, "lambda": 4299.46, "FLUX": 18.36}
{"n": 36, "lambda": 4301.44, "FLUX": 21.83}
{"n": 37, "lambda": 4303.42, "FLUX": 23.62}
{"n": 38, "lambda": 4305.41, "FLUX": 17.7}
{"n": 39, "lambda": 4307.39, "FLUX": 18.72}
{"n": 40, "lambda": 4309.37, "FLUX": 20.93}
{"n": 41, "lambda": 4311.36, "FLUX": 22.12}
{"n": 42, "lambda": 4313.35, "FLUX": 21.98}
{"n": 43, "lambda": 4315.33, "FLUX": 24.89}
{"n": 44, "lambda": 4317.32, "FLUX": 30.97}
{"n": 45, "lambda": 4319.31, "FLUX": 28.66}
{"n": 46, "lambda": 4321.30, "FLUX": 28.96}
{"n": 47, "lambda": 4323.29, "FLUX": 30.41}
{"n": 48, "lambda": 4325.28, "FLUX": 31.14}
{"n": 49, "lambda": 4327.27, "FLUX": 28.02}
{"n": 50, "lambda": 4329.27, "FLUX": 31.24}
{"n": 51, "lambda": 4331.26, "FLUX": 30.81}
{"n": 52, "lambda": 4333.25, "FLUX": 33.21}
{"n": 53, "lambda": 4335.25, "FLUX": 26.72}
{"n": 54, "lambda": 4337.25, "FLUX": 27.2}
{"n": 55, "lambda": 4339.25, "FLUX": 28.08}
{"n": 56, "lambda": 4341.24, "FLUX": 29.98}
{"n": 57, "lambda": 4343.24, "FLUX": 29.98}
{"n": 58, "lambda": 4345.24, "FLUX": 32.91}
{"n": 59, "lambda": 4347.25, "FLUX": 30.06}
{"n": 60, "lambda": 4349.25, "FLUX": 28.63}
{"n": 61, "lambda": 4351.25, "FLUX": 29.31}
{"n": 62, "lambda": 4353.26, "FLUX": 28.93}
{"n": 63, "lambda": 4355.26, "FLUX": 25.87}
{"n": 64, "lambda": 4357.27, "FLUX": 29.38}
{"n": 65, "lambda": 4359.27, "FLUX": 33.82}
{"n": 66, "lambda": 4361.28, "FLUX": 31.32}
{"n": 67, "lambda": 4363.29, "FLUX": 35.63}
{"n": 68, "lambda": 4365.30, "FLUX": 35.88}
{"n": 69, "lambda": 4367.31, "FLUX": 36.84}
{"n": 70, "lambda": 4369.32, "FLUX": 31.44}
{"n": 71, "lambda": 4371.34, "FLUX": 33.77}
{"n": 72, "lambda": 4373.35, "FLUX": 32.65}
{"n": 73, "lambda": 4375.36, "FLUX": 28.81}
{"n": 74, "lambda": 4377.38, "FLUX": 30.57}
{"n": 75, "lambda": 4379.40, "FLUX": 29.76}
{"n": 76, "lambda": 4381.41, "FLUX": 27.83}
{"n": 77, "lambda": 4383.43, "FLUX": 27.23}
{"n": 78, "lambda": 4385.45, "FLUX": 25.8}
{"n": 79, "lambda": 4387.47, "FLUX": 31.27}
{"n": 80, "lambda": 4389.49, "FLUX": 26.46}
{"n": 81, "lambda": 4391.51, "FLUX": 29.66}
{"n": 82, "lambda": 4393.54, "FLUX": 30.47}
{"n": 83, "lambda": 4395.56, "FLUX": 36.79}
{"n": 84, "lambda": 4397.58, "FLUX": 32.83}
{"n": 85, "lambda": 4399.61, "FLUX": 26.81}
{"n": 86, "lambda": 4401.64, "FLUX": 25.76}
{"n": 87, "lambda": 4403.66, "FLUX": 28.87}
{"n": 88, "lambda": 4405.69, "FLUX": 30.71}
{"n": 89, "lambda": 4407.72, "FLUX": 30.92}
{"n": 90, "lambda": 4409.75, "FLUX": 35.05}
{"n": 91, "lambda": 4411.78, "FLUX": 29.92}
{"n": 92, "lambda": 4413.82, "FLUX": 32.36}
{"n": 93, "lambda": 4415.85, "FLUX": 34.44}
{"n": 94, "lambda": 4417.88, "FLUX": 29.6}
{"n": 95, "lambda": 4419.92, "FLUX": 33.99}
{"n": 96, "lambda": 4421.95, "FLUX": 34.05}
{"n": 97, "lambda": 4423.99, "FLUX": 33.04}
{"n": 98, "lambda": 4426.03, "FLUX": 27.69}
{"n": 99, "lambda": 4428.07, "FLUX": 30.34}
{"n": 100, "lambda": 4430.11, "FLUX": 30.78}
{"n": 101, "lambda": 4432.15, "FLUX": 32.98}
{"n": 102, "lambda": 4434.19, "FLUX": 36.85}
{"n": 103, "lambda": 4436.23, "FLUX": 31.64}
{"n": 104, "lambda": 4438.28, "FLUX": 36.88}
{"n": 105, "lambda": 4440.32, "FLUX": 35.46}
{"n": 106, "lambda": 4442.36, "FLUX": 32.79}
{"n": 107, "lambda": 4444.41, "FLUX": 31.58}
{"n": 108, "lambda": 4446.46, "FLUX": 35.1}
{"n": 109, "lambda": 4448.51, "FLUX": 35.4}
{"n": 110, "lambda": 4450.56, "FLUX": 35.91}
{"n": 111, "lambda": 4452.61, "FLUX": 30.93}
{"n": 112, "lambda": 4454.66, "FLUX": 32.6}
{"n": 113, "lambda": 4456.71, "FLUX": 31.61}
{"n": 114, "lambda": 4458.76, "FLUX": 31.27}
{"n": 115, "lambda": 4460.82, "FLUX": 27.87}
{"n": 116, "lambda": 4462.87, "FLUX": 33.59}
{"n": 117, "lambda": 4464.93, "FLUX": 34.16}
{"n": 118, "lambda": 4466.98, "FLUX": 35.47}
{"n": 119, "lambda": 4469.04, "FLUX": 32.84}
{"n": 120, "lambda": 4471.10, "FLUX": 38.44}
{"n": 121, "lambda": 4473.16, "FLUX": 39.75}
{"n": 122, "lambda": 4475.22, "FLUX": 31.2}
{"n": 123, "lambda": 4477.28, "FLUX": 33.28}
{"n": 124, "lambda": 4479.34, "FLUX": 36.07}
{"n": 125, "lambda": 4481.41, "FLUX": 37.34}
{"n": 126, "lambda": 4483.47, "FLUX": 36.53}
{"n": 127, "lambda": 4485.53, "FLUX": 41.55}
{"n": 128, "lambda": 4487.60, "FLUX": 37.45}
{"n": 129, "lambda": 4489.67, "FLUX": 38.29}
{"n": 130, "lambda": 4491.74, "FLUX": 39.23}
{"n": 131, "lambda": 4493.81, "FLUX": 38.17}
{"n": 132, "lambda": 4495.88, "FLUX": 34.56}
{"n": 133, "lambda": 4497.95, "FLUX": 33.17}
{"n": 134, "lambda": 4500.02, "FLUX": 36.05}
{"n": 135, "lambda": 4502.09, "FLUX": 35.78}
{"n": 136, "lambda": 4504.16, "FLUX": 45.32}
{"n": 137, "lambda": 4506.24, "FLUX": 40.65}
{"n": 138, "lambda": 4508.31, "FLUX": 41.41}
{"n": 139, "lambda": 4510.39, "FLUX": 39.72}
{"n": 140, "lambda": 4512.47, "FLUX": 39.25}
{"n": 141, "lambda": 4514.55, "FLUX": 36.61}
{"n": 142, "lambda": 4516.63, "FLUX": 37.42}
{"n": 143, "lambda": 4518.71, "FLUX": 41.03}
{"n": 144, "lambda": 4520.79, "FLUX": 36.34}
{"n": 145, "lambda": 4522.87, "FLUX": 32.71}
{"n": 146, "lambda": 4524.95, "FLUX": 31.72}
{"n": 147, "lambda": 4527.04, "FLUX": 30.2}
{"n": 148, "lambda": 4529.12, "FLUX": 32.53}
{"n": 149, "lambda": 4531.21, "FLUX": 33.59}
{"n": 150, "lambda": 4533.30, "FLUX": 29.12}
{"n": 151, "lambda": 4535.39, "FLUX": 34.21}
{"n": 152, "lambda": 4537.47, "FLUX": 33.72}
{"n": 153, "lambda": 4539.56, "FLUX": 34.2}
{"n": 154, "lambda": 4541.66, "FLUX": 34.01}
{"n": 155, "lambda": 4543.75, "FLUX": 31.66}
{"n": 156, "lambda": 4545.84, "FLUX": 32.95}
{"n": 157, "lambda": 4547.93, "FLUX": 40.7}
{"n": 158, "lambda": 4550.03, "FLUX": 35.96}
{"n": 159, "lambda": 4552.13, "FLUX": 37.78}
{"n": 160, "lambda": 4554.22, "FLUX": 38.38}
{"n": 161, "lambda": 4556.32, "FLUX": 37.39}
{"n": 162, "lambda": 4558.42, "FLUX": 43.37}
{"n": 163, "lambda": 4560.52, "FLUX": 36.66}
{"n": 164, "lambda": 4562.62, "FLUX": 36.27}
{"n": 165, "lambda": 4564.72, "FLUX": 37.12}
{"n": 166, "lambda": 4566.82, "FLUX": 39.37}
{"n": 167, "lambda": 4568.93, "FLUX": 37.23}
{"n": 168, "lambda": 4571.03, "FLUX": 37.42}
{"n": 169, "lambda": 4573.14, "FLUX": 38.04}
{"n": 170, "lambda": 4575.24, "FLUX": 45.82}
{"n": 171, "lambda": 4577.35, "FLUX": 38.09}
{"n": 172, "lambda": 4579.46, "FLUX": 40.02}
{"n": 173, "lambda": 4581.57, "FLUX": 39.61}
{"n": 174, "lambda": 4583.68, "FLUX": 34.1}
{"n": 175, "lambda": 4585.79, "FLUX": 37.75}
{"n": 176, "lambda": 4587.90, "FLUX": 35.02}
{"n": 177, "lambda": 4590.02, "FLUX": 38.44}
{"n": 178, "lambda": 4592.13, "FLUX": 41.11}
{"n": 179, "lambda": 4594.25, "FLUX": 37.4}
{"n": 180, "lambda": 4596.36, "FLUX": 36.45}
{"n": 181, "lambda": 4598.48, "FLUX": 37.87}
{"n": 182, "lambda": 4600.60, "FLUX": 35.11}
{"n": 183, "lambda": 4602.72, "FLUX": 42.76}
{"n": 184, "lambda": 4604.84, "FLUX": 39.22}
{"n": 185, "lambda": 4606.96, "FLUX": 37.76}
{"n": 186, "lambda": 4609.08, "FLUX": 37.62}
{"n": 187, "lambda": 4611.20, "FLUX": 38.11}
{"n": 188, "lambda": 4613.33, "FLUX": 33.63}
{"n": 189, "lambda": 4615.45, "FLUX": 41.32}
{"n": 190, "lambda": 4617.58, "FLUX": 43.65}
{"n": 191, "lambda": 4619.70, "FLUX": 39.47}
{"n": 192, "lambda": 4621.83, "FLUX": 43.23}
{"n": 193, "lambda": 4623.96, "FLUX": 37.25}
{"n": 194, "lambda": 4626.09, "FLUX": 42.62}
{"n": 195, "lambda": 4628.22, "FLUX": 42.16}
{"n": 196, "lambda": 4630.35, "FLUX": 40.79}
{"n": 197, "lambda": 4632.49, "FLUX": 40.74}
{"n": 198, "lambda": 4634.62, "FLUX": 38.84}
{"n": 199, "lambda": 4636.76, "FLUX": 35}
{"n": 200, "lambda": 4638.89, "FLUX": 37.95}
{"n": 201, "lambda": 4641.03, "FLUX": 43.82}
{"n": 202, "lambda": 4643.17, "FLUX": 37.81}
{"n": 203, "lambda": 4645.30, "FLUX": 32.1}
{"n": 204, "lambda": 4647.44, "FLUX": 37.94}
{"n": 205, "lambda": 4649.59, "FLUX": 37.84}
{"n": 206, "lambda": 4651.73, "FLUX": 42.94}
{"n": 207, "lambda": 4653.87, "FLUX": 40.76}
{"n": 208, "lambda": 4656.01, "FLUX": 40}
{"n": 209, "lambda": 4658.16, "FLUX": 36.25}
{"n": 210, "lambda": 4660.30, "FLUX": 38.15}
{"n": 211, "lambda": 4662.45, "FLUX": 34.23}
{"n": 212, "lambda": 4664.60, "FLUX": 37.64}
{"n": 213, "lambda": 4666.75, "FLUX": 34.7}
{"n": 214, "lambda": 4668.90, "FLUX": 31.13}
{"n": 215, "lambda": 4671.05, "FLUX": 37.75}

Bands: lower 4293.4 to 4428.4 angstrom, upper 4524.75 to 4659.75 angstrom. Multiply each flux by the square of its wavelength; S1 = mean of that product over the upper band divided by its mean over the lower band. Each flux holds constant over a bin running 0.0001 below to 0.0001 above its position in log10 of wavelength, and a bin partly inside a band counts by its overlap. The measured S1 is 1.44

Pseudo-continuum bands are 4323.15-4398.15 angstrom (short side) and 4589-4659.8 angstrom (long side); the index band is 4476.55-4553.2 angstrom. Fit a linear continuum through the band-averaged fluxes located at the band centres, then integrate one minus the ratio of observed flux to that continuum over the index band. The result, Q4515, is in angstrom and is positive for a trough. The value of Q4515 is -1.7 angstrom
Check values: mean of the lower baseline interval 30.5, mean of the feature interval 36.2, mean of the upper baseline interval 39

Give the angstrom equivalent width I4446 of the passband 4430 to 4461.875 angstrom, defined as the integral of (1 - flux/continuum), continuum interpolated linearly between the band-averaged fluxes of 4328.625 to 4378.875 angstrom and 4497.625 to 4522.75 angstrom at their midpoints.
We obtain 2.0 angstrom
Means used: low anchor 30.9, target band 33.2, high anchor 38.5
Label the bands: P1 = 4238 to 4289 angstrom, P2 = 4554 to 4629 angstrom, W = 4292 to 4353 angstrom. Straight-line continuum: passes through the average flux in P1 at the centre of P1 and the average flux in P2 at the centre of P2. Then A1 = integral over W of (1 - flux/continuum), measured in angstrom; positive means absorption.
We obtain 4.03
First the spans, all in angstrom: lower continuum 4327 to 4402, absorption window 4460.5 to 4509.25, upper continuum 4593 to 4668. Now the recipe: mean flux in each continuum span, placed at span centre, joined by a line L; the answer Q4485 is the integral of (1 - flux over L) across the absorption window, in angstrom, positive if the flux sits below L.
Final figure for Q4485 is -3.7 angstrom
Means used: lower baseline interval 30.4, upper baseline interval 38.6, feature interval 36.7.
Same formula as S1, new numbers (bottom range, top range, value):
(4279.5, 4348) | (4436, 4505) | 1.46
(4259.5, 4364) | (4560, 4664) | 1.66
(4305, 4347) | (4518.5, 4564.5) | 1.41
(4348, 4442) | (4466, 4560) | 1.23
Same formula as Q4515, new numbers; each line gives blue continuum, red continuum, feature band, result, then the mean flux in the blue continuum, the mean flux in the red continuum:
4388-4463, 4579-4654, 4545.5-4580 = -1.5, 32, 38.8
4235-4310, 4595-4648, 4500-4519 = -2.8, 24.7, 38.9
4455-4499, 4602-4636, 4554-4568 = -0.1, 35.3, 39.9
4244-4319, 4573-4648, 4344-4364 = -1.9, 24.7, 38.9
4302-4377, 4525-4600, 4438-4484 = -1.4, 28.9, 36.6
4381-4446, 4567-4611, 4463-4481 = -0.8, 31.3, 38.4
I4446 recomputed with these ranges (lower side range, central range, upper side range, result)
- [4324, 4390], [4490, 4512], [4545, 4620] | -1.85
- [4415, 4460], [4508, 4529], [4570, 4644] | -0.28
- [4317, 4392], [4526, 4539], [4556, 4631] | 1.55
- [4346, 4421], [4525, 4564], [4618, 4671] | 0.55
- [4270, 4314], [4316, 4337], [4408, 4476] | -3.77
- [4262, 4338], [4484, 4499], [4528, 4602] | -1.69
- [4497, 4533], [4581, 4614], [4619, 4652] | 0.68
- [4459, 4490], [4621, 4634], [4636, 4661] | -1.00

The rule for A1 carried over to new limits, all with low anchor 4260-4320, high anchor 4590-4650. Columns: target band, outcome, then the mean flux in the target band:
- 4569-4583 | -1.0 angstrom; 39.5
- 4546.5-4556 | -0.6 angstrom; 37.9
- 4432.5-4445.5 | -1.4 angstrom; 34.1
